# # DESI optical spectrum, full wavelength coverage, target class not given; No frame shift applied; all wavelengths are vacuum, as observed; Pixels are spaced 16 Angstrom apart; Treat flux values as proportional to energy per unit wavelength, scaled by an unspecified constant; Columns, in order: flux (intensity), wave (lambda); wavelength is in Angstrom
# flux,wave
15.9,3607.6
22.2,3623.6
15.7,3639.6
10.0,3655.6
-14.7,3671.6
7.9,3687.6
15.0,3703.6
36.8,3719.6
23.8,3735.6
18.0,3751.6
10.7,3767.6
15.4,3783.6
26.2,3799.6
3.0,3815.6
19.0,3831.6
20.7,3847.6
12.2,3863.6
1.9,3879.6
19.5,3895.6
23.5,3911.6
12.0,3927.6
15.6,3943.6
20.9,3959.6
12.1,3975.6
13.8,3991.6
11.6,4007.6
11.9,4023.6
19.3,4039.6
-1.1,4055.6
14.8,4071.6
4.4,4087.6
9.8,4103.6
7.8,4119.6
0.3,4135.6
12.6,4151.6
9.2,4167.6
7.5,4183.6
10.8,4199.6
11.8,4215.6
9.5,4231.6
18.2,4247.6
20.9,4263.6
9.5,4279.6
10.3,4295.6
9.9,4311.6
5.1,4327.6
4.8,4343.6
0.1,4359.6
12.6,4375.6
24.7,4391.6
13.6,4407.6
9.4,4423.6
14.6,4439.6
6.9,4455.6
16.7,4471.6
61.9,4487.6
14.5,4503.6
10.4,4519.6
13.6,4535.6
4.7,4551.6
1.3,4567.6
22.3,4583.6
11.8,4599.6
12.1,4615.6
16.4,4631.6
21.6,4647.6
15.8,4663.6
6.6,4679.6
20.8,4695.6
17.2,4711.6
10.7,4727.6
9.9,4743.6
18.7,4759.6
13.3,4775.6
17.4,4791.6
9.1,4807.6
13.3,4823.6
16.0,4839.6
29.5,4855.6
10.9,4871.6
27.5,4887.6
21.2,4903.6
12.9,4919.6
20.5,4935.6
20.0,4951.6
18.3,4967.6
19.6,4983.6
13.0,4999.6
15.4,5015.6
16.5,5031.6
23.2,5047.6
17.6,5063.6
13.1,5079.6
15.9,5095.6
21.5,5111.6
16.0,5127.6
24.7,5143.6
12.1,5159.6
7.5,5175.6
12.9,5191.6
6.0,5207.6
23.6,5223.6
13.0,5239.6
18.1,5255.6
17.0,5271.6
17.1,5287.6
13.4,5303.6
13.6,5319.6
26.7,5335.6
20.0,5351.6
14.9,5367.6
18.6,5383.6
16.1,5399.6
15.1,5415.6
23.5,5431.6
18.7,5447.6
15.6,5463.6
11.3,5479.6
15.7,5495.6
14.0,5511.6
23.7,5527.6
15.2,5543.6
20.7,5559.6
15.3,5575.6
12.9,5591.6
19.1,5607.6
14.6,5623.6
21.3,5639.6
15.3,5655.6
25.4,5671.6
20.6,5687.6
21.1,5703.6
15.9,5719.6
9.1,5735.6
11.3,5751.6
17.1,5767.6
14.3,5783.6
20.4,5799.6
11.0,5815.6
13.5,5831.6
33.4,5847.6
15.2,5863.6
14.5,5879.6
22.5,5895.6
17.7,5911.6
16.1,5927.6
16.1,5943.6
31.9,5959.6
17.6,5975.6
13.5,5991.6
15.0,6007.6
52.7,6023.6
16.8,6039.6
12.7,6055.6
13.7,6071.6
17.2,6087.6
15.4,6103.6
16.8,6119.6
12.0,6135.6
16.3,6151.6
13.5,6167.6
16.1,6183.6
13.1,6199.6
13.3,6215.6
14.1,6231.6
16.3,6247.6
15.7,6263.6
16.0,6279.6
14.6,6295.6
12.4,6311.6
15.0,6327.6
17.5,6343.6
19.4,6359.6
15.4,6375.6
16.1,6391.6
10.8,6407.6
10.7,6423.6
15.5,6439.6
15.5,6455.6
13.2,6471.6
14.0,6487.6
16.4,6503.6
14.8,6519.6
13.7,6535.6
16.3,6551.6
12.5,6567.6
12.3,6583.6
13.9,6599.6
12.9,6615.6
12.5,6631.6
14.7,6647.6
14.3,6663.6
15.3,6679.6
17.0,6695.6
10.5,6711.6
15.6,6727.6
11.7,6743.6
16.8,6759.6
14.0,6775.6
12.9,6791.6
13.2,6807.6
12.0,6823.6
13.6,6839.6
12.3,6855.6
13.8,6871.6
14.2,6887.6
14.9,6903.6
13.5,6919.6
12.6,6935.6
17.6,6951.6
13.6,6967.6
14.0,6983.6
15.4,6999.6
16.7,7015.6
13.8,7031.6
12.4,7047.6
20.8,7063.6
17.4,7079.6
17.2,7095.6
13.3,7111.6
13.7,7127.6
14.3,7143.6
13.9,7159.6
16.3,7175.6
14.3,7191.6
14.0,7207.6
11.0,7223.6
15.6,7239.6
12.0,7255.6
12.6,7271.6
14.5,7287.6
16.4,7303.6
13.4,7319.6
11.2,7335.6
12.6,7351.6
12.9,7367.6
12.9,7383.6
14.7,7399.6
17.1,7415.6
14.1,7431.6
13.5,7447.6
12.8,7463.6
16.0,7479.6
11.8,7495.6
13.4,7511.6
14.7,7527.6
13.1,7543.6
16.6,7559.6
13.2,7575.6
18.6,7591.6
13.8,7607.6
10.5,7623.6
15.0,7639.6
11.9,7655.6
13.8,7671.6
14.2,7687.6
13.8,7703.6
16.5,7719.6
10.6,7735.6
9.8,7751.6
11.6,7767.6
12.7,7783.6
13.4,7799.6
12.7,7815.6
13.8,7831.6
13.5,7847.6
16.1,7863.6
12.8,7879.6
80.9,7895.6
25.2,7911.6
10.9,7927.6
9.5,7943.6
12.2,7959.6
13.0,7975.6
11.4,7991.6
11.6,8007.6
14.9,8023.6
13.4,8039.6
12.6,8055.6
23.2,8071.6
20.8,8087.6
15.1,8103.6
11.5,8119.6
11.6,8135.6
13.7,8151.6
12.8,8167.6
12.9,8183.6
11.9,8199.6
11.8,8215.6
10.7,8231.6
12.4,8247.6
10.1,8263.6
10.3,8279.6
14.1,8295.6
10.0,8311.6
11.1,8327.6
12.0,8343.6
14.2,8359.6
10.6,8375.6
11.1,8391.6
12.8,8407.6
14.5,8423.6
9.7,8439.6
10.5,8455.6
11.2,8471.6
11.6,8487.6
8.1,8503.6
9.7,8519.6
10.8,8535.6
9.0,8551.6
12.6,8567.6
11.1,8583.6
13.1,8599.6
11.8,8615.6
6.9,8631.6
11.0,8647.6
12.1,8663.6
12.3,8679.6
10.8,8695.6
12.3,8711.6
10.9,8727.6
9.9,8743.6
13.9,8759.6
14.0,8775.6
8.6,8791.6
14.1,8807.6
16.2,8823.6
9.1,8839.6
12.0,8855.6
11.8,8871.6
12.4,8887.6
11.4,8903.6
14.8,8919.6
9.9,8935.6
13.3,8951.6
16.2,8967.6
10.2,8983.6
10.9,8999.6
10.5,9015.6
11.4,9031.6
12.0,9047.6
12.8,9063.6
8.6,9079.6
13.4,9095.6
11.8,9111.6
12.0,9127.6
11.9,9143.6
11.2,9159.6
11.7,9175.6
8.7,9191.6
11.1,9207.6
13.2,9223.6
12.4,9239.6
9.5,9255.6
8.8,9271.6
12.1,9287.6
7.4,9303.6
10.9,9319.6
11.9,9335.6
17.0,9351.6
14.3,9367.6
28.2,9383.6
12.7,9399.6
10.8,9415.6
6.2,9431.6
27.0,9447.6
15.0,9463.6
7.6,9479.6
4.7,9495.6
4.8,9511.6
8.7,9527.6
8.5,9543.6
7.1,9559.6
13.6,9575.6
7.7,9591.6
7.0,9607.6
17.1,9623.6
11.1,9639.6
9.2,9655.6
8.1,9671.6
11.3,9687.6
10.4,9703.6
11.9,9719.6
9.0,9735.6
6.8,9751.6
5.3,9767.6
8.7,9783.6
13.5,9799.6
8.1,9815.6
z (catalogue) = 0.202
